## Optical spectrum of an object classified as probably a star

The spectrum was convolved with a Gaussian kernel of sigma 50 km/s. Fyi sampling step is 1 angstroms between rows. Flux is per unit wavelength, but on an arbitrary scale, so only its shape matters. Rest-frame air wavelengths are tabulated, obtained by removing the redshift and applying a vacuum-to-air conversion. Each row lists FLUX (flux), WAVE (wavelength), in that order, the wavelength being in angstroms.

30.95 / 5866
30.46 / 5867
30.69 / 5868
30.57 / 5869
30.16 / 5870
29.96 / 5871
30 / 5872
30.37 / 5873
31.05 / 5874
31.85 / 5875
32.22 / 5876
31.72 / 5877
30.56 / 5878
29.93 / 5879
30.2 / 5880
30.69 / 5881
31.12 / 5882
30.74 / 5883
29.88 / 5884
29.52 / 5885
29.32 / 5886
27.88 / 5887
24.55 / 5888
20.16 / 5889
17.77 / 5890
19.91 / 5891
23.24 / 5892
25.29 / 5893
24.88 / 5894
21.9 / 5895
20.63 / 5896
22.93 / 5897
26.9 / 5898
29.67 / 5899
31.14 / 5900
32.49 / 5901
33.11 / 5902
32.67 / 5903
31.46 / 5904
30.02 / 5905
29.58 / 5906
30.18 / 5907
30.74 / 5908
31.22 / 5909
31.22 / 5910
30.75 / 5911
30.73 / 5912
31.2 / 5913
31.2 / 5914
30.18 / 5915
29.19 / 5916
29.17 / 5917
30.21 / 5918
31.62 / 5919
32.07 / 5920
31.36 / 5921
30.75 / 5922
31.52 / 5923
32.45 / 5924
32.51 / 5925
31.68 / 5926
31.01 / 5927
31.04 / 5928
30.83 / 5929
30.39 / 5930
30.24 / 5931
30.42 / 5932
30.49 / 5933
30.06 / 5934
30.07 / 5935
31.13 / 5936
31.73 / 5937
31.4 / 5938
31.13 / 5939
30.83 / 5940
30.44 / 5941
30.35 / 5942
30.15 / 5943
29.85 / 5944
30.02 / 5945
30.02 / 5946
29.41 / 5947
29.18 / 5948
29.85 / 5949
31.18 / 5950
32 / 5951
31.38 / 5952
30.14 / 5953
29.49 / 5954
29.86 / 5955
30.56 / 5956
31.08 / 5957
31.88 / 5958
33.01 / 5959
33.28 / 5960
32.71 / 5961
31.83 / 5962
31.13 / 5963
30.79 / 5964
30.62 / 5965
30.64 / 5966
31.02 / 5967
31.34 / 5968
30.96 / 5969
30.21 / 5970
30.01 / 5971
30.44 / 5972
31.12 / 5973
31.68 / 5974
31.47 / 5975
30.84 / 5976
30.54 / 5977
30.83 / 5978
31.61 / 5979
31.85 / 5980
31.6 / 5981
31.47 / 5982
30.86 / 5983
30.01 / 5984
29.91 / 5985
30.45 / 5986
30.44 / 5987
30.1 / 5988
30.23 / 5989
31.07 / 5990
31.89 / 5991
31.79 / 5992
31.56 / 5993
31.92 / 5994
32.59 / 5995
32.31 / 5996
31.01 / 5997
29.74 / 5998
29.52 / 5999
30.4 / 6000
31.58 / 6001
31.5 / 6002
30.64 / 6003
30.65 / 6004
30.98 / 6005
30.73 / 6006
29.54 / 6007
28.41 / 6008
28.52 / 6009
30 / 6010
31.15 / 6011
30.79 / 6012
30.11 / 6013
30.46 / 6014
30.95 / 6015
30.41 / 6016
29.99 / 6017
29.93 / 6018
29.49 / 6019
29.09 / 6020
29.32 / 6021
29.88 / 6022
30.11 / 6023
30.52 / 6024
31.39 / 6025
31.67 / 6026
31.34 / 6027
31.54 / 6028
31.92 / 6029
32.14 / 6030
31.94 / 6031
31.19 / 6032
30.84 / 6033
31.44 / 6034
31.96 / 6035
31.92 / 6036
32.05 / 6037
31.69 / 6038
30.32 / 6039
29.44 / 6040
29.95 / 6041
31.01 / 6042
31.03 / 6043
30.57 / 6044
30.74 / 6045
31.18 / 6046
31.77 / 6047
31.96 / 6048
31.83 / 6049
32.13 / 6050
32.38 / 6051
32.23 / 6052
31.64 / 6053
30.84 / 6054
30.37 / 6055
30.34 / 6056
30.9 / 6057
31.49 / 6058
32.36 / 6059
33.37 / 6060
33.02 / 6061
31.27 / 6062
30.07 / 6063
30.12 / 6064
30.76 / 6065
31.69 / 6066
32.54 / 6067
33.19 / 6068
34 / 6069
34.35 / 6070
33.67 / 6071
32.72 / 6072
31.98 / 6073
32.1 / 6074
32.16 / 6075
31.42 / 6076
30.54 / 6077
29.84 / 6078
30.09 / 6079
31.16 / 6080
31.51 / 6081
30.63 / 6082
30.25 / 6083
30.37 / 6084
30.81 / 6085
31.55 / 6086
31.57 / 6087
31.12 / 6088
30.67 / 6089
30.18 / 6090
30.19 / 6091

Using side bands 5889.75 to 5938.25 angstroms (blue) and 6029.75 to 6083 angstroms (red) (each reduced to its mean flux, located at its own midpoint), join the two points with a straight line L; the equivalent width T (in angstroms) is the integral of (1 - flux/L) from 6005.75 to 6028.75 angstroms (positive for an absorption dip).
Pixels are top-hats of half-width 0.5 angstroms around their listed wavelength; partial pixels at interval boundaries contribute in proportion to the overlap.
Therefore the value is 0.5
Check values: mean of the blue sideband 29.5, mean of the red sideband 31.5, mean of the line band 30.2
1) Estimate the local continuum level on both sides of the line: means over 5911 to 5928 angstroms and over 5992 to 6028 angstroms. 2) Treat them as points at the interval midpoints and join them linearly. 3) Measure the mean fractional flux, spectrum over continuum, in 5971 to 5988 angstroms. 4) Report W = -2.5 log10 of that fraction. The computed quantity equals -0.01 mag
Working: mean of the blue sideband 31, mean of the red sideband 30.6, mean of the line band 30.9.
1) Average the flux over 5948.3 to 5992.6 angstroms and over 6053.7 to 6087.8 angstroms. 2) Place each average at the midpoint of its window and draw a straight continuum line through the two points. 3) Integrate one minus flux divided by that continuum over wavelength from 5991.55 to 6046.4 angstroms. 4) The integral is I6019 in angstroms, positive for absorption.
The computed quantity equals 0.9 angstroms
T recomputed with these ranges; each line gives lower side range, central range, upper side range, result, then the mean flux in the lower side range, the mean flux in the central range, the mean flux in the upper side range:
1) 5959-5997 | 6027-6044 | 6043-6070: 0.2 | 31.2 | 31.3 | 31.7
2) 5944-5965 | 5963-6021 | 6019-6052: 0.6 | 30.9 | 30.7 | 31.1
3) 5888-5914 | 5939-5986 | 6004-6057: -2.8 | 27.6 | 30.9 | 30.8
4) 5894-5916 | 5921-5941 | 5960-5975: -0.6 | 29.4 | 31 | 31.1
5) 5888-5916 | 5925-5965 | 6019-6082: -2.8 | 27.8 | 30.8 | 31.4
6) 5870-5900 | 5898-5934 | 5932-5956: -2.3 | 27.5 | 30.9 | 30.4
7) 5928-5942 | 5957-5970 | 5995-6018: -0.4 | 30.7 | 31.5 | 30.5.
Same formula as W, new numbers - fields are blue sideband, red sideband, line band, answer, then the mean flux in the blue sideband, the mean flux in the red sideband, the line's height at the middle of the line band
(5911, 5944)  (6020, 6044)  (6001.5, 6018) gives 0.02 mag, 30.8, 31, 31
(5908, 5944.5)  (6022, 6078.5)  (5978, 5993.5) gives 0.01 mag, 30.8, 31.5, 31.2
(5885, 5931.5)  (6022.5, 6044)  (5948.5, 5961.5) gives -0.05 mag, 28.9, 31.2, 29.8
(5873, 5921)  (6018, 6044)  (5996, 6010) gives 0.01 mag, 28.9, 30.9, 30.5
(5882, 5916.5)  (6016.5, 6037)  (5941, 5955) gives -0.04 mag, 28.1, 30.9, 29.1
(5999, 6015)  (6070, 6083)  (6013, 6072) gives -0.01 mag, 30.4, 31.5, 31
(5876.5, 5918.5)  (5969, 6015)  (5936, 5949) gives -0.03 mag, 28.5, 30.8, 29.6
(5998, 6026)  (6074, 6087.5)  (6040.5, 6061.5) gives -0.03 mag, 30.2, 31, 30.6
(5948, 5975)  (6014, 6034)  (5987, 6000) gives -0.01 mag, 31.1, 30.7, 30.9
